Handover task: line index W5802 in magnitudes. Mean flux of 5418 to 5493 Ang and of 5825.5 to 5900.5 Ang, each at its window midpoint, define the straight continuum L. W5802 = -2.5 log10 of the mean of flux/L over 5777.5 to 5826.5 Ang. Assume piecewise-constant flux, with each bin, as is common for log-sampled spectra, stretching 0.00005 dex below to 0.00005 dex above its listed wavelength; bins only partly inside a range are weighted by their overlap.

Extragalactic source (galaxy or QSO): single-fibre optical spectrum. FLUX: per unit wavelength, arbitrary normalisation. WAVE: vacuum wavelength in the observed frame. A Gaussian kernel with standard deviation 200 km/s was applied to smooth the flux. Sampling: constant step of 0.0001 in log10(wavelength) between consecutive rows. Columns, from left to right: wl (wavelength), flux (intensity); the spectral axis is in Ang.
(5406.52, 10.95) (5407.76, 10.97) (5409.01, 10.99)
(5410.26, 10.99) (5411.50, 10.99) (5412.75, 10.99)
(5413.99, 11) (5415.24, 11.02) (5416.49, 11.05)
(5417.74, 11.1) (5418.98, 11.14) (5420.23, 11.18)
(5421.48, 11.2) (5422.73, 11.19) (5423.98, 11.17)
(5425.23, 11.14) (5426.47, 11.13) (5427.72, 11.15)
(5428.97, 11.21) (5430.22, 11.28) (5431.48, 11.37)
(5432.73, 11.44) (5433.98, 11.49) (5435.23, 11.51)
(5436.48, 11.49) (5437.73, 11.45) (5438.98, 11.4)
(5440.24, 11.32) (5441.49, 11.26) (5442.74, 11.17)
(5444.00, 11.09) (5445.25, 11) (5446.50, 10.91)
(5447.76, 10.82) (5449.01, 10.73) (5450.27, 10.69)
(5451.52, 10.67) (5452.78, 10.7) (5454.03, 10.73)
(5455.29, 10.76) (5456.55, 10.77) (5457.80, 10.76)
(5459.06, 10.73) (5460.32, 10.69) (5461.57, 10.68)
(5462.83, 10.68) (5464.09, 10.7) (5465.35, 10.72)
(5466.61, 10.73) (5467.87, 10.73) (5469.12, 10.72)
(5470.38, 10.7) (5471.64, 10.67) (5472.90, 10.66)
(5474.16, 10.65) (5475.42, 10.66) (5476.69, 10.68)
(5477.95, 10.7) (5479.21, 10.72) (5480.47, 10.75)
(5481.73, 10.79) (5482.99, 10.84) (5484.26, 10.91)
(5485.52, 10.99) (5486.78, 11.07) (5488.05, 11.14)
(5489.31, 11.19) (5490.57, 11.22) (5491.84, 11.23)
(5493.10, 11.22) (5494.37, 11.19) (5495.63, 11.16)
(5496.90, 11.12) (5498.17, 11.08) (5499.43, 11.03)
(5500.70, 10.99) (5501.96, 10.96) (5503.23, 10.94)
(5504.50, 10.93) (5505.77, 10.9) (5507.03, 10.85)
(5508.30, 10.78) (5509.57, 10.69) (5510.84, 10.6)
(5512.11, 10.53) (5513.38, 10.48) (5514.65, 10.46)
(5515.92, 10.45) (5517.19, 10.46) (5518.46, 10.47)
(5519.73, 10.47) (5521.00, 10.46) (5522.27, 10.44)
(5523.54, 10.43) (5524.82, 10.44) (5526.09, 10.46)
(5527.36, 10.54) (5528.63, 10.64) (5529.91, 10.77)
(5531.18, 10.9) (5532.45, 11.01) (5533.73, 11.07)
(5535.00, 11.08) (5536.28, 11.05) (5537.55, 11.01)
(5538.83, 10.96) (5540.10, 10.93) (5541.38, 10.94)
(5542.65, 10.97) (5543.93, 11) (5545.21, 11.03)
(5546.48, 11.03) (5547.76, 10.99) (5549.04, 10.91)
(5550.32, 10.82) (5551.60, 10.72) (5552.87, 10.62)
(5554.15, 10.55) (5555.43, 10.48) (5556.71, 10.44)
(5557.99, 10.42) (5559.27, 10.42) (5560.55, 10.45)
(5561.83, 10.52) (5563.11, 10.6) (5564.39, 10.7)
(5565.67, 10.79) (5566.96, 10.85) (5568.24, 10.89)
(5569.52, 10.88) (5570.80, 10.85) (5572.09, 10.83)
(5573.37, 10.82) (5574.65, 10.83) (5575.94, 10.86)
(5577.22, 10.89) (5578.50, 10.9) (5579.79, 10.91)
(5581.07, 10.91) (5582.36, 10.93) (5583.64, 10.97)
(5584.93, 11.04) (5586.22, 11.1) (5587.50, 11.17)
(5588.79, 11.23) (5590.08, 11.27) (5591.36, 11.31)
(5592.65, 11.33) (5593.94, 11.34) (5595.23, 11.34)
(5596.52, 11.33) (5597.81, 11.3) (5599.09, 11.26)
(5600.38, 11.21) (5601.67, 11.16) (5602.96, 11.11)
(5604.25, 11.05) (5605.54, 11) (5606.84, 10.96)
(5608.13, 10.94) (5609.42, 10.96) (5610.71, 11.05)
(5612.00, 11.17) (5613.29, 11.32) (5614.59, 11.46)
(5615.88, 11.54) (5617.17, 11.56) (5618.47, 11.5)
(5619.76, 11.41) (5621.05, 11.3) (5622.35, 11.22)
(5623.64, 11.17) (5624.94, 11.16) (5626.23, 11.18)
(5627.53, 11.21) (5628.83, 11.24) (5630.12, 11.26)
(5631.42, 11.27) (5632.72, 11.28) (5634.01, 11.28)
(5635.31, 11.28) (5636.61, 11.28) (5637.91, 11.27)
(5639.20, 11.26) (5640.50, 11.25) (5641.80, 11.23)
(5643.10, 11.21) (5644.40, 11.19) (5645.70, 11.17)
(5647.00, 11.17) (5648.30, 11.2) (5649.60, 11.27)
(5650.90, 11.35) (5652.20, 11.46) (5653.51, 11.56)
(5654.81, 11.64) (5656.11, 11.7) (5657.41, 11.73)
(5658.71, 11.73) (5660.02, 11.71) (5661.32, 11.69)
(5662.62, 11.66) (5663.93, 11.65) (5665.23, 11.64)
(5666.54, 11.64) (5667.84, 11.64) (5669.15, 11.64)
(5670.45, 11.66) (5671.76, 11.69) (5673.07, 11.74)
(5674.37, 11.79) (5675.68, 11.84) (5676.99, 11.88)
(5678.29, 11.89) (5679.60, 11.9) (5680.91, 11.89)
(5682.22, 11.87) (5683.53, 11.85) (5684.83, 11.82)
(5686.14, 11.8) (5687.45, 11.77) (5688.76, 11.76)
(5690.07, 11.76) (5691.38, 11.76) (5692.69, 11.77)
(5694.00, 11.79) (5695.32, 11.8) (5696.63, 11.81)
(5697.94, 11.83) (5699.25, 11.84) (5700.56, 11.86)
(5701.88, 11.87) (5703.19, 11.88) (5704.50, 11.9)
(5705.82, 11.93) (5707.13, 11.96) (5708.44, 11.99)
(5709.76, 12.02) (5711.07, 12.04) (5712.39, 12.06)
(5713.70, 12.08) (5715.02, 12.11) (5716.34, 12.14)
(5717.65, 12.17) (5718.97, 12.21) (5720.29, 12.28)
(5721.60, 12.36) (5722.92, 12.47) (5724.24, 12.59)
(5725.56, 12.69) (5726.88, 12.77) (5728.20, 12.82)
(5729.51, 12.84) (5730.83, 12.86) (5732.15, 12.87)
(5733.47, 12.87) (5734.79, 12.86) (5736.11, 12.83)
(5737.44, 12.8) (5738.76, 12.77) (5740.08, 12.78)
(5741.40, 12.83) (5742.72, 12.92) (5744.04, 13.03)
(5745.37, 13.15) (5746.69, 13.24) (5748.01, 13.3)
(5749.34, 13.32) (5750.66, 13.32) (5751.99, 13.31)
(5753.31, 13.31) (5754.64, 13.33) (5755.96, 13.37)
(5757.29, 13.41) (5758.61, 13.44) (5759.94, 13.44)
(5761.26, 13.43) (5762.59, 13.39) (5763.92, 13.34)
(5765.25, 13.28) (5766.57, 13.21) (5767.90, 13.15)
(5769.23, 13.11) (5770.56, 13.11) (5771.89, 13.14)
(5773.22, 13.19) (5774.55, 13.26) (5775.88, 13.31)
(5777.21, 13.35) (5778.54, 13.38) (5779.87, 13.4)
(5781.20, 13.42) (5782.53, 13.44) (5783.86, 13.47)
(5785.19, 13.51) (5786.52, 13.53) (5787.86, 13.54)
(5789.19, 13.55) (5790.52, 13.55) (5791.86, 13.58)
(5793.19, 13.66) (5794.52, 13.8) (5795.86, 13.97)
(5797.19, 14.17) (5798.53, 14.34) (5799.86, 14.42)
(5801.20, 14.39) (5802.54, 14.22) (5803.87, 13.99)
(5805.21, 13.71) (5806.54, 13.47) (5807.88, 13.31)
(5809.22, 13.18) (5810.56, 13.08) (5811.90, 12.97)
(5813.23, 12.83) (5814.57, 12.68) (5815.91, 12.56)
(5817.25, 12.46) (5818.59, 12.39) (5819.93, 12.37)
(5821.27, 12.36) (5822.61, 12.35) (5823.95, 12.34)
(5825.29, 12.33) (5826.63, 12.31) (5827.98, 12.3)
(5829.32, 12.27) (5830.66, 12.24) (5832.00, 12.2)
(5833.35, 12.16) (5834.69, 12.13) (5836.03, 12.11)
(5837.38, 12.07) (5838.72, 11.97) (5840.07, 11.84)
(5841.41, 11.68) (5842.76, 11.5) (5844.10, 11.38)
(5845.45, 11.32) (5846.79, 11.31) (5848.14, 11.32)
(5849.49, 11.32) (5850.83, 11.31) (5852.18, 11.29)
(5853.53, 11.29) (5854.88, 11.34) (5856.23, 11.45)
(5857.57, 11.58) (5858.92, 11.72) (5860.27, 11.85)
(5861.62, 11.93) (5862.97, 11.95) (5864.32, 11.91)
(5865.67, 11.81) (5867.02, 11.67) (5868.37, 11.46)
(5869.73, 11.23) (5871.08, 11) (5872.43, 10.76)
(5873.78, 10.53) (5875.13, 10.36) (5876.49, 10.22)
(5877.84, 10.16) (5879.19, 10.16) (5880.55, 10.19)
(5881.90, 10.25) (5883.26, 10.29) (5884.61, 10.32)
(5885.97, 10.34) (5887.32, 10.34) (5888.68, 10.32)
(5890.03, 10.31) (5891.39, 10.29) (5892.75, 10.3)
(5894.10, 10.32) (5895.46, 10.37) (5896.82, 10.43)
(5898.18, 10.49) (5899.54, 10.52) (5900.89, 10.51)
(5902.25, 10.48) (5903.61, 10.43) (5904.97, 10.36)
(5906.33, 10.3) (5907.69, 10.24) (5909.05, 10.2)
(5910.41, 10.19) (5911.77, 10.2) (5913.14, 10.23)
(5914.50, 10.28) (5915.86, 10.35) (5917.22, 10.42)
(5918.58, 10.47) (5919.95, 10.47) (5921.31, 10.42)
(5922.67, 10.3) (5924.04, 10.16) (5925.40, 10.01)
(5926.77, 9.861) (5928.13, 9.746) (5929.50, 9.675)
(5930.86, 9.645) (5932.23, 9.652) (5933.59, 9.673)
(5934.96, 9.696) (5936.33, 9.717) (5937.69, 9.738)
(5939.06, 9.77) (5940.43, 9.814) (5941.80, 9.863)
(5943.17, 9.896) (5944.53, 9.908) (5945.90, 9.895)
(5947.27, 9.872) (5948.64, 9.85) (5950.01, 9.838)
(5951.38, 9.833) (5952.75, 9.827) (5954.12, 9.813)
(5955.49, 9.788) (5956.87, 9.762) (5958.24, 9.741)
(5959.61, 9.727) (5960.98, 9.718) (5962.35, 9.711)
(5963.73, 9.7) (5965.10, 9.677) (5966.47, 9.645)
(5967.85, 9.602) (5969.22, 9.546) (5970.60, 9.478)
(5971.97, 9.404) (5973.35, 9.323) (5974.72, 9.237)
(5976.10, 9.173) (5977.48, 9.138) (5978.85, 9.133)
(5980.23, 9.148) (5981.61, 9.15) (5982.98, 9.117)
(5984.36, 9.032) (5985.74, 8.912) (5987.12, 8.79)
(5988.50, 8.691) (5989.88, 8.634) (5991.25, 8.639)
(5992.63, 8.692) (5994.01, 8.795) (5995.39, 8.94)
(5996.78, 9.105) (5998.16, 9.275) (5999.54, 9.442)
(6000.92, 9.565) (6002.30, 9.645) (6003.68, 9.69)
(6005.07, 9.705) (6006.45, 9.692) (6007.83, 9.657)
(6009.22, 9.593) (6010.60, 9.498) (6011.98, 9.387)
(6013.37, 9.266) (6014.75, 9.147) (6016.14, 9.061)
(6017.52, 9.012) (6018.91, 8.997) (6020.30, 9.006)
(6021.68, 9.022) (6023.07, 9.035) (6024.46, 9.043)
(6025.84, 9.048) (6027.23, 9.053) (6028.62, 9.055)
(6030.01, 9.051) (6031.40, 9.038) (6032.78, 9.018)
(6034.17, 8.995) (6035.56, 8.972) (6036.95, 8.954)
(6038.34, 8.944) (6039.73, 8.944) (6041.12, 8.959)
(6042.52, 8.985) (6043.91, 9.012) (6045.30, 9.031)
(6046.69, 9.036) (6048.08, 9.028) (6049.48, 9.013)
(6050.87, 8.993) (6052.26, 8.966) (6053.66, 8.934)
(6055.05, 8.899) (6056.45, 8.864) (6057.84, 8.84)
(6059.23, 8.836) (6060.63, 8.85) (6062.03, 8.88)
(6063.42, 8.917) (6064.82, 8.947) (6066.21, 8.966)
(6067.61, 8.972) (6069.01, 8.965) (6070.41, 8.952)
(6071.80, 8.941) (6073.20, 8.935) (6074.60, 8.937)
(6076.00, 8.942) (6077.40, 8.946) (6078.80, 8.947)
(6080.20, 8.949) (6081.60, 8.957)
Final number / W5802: -0.19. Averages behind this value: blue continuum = 11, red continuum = 11.2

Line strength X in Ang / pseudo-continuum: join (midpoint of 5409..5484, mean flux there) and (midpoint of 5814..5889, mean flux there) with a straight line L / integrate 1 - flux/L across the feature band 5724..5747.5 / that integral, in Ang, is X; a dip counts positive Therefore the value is -3.1 Ang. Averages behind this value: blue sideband 11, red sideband 11.5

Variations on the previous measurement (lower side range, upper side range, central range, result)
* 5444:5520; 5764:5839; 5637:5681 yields 1.93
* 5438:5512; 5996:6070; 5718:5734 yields -4.03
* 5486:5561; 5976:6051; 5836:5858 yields -4.16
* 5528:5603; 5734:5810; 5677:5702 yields 1.19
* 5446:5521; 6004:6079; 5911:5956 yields -2.73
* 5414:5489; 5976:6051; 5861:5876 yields -2.70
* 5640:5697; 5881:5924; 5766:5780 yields -2.75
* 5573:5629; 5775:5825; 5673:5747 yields 0.78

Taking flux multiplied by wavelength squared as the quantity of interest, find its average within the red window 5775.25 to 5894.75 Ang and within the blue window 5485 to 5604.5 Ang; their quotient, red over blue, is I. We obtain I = 1.2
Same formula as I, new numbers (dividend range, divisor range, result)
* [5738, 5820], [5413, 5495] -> 1.36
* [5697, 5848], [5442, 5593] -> 1.30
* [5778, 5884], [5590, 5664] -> 1.16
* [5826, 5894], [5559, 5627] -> 1.12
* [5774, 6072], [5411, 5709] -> 1.07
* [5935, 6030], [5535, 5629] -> 0.98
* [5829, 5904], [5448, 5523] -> 1.18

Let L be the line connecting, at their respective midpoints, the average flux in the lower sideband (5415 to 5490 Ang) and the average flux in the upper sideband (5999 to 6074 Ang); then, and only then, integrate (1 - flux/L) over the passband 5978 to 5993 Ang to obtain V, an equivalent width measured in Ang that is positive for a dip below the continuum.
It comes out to 0.57 Ang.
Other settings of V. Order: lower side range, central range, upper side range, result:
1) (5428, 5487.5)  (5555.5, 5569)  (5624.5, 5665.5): 0.7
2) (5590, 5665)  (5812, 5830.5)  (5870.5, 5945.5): -3.3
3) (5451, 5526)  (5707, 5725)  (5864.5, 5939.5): -2.8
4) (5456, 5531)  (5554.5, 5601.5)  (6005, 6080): -1.9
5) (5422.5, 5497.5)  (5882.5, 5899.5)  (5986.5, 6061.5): -1.5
